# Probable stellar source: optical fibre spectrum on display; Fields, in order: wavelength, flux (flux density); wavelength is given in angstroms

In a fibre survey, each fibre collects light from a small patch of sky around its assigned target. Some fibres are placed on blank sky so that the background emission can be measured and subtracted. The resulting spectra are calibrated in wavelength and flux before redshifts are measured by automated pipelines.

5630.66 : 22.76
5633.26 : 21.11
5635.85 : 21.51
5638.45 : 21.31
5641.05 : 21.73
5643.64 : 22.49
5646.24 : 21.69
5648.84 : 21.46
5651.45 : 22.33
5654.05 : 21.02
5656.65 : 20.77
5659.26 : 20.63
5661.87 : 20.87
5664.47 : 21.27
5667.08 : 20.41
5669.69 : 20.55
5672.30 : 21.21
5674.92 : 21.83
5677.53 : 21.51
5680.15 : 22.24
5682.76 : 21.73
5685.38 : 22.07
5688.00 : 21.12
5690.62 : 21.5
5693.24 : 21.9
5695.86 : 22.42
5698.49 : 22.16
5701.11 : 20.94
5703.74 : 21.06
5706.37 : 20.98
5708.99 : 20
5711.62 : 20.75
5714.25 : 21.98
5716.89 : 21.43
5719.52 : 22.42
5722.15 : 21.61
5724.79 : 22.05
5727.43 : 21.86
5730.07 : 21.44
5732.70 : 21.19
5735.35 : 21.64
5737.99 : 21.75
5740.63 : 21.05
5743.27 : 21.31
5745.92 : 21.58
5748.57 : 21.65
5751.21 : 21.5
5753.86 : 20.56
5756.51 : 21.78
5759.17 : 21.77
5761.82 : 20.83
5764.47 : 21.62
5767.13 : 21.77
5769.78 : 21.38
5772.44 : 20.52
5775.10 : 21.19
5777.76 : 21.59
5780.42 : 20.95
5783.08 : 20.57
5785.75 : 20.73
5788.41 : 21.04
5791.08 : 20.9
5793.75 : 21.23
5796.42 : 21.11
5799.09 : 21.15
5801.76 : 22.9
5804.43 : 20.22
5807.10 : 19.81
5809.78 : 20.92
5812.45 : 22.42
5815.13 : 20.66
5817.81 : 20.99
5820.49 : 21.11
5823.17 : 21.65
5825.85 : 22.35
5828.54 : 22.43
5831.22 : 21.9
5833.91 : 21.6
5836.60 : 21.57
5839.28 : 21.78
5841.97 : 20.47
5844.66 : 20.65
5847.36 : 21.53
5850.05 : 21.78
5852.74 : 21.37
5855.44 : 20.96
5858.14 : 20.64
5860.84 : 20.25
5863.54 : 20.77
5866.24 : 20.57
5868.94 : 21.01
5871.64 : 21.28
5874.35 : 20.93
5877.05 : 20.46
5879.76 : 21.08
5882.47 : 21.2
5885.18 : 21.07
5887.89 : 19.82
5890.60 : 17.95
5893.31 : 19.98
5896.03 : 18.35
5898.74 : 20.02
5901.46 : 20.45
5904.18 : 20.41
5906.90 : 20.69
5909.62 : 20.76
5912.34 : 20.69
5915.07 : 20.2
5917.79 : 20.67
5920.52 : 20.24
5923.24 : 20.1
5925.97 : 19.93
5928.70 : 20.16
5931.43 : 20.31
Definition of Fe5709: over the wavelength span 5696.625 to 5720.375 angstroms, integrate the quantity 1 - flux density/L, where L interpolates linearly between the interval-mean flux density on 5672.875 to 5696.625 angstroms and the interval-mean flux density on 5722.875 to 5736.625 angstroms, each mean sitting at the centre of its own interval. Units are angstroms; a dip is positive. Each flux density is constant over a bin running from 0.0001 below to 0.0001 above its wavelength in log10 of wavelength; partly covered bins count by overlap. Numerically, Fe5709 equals 0.4 angstroms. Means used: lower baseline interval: 21.8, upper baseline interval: 21.6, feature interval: 21.3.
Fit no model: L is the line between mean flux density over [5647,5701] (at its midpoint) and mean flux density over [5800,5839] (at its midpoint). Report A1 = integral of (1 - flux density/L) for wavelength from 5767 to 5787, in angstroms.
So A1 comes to 0.4 angstroms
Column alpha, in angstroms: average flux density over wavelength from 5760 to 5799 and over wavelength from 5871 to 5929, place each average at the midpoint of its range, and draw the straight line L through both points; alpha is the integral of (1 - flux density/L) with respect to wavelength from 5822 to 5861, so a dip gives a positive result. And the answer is -1.4 angstroms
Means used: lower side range 21.1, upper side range 20.3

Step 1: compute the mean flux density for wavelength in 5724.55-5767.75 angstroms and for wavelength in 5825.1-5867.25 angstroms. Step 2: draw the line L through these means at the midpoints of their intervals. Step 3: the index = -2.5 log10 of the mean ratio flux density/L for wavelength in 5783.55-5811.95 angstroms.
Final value 0.02 mag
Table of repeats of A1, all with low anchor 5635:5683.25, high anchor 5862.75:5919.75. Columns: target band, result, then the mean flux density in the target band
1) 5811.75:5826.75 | -0.6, 21.5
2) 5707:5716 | 0.1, 20.9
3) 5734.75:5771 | -0.8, 21.4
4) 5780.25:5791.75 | 0.0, 20.8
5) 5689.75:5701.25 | -0.3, 21.9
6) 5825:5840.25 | -0.9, 21.9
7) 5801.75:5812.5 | -0.1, 20.9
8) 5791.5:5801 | -0.2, 21.2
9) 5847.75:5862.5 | -0.3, 21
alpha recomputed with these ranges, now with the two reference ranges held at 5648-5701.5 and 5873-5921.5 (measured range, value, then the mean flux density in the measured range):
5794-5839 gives -1.60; 21.4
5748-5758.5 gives -0.18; 21.4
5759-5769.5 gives -0.24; 21.5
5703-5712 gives 0.25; 20.7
